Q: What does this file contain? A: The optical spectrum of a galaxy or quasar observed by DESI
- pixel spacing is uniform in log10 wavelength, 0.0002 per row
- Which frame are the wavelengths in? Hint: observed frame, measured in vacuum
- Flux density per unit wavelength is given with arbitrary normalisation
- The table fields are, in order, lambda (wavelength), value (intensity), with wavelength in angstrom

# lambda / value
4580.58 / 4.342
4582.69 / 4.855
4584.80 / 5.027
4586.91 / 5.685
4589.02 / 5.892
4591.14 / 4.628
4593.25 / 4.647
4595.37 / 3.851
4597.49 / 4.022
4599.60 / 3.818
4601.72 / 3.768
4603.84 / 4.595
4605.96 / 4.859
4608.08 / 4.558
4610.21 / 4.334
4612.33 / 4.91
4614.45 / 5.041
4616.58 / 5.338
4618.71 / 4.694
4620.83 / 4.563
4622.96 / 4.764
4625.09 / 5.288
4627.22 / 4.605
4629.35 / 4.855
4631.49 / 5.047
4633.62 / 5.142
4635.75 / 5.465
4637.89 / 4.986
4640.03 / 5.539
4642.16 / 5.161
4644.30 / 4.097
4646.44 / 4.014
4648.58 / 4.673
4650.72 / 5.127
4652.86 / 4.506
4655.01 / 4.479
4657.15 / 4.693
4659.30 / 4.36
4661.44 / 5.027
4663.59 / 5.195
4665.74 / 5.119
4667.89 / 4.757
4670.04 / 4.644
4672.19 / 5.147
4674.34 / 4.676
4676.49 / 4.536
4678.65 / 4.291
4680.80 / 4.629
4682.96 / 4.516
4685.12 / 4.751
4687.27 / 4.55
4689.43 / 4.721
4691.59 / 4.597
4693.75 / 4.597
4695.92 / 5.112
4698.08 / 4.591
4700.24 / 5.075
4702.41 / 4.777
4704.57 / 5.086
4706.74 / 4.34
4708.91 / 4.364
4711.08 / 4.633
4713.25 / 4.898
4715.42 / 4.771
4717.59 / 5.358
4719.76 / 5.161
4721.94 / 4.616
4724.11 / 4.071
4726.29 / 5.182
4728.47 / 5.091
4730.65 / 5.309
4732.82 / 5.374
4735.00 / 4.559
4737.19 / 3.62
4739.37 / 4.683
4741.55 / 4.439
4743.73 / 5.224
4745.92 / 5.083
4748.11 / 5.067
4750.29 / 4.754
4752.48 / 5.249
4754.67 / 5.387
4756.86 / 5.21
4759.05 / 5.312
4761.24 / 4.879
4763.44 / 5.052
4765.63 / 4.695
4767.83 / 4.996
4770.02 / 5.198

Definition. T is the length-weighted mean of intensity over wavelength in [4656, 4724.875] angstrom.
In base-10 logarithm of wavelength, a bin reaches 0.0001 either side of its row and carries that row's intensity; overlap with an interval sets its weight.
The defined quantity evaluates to 4.74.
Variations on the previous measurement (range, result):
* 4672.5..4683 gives 4.58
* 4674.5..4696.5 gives 4.62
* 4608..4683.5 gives 4.8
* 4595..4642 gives 4.75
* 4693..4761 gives 4.87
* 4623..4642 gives 5.1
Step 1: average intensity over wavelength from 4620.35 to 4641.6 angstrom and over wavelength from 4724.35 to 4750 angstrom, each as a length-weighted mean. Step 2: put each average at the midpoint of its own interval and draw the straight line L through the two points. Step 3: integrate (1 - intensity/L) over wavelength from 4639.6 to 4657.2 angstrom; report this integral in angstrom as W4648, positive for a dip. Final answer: 1.2 angstrom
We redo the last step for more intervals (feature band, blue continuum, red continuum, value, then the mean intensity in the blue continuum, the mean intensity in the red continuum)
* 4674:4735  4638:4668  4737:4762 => 1.3 angstrom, 4.77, 4.96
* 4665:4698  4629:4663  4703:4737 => 0.8 angstrom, 4.83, 4.82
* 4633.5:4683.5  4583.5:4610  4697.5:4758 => -0.6 angstrom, 4.6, 4.86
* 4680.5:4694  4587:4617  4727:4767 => 0.5 angstrom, 4.61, 4.95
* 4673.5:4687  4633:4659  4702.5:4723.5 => 0.7 angstrom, 4.8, 4.79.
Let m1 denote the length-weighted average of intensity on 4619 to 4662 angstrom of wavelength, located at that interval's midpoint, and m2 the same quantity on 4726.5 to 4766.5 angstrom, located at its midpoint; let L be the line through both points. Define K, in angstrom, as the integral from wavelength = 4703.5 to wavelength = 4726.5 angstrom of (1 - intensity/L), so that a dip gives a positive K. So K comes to 0.7 angstrom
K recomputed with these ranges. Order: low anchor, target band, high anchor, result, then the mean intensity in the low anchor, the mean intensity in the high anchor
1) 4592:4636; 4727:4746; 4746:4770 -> 0.7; 4.66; 5.07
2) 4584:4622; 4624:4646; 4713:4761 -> -1.2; 4.68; 4.93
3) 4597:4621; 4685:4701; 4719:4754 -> 0.0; 4.56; 4.85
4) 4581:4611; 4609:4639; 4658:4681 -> -1.7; 4.61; 4.77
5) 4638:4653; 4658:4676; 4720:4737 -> -0.3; 4.76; 4.83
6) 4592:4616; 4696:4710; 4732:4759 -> 0.1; 4.42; 4.9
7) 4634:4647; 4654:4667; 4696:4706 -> 0.3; 4.92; 4.89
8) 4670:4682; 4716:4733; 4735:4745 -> -1.7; 4.65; 4.51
